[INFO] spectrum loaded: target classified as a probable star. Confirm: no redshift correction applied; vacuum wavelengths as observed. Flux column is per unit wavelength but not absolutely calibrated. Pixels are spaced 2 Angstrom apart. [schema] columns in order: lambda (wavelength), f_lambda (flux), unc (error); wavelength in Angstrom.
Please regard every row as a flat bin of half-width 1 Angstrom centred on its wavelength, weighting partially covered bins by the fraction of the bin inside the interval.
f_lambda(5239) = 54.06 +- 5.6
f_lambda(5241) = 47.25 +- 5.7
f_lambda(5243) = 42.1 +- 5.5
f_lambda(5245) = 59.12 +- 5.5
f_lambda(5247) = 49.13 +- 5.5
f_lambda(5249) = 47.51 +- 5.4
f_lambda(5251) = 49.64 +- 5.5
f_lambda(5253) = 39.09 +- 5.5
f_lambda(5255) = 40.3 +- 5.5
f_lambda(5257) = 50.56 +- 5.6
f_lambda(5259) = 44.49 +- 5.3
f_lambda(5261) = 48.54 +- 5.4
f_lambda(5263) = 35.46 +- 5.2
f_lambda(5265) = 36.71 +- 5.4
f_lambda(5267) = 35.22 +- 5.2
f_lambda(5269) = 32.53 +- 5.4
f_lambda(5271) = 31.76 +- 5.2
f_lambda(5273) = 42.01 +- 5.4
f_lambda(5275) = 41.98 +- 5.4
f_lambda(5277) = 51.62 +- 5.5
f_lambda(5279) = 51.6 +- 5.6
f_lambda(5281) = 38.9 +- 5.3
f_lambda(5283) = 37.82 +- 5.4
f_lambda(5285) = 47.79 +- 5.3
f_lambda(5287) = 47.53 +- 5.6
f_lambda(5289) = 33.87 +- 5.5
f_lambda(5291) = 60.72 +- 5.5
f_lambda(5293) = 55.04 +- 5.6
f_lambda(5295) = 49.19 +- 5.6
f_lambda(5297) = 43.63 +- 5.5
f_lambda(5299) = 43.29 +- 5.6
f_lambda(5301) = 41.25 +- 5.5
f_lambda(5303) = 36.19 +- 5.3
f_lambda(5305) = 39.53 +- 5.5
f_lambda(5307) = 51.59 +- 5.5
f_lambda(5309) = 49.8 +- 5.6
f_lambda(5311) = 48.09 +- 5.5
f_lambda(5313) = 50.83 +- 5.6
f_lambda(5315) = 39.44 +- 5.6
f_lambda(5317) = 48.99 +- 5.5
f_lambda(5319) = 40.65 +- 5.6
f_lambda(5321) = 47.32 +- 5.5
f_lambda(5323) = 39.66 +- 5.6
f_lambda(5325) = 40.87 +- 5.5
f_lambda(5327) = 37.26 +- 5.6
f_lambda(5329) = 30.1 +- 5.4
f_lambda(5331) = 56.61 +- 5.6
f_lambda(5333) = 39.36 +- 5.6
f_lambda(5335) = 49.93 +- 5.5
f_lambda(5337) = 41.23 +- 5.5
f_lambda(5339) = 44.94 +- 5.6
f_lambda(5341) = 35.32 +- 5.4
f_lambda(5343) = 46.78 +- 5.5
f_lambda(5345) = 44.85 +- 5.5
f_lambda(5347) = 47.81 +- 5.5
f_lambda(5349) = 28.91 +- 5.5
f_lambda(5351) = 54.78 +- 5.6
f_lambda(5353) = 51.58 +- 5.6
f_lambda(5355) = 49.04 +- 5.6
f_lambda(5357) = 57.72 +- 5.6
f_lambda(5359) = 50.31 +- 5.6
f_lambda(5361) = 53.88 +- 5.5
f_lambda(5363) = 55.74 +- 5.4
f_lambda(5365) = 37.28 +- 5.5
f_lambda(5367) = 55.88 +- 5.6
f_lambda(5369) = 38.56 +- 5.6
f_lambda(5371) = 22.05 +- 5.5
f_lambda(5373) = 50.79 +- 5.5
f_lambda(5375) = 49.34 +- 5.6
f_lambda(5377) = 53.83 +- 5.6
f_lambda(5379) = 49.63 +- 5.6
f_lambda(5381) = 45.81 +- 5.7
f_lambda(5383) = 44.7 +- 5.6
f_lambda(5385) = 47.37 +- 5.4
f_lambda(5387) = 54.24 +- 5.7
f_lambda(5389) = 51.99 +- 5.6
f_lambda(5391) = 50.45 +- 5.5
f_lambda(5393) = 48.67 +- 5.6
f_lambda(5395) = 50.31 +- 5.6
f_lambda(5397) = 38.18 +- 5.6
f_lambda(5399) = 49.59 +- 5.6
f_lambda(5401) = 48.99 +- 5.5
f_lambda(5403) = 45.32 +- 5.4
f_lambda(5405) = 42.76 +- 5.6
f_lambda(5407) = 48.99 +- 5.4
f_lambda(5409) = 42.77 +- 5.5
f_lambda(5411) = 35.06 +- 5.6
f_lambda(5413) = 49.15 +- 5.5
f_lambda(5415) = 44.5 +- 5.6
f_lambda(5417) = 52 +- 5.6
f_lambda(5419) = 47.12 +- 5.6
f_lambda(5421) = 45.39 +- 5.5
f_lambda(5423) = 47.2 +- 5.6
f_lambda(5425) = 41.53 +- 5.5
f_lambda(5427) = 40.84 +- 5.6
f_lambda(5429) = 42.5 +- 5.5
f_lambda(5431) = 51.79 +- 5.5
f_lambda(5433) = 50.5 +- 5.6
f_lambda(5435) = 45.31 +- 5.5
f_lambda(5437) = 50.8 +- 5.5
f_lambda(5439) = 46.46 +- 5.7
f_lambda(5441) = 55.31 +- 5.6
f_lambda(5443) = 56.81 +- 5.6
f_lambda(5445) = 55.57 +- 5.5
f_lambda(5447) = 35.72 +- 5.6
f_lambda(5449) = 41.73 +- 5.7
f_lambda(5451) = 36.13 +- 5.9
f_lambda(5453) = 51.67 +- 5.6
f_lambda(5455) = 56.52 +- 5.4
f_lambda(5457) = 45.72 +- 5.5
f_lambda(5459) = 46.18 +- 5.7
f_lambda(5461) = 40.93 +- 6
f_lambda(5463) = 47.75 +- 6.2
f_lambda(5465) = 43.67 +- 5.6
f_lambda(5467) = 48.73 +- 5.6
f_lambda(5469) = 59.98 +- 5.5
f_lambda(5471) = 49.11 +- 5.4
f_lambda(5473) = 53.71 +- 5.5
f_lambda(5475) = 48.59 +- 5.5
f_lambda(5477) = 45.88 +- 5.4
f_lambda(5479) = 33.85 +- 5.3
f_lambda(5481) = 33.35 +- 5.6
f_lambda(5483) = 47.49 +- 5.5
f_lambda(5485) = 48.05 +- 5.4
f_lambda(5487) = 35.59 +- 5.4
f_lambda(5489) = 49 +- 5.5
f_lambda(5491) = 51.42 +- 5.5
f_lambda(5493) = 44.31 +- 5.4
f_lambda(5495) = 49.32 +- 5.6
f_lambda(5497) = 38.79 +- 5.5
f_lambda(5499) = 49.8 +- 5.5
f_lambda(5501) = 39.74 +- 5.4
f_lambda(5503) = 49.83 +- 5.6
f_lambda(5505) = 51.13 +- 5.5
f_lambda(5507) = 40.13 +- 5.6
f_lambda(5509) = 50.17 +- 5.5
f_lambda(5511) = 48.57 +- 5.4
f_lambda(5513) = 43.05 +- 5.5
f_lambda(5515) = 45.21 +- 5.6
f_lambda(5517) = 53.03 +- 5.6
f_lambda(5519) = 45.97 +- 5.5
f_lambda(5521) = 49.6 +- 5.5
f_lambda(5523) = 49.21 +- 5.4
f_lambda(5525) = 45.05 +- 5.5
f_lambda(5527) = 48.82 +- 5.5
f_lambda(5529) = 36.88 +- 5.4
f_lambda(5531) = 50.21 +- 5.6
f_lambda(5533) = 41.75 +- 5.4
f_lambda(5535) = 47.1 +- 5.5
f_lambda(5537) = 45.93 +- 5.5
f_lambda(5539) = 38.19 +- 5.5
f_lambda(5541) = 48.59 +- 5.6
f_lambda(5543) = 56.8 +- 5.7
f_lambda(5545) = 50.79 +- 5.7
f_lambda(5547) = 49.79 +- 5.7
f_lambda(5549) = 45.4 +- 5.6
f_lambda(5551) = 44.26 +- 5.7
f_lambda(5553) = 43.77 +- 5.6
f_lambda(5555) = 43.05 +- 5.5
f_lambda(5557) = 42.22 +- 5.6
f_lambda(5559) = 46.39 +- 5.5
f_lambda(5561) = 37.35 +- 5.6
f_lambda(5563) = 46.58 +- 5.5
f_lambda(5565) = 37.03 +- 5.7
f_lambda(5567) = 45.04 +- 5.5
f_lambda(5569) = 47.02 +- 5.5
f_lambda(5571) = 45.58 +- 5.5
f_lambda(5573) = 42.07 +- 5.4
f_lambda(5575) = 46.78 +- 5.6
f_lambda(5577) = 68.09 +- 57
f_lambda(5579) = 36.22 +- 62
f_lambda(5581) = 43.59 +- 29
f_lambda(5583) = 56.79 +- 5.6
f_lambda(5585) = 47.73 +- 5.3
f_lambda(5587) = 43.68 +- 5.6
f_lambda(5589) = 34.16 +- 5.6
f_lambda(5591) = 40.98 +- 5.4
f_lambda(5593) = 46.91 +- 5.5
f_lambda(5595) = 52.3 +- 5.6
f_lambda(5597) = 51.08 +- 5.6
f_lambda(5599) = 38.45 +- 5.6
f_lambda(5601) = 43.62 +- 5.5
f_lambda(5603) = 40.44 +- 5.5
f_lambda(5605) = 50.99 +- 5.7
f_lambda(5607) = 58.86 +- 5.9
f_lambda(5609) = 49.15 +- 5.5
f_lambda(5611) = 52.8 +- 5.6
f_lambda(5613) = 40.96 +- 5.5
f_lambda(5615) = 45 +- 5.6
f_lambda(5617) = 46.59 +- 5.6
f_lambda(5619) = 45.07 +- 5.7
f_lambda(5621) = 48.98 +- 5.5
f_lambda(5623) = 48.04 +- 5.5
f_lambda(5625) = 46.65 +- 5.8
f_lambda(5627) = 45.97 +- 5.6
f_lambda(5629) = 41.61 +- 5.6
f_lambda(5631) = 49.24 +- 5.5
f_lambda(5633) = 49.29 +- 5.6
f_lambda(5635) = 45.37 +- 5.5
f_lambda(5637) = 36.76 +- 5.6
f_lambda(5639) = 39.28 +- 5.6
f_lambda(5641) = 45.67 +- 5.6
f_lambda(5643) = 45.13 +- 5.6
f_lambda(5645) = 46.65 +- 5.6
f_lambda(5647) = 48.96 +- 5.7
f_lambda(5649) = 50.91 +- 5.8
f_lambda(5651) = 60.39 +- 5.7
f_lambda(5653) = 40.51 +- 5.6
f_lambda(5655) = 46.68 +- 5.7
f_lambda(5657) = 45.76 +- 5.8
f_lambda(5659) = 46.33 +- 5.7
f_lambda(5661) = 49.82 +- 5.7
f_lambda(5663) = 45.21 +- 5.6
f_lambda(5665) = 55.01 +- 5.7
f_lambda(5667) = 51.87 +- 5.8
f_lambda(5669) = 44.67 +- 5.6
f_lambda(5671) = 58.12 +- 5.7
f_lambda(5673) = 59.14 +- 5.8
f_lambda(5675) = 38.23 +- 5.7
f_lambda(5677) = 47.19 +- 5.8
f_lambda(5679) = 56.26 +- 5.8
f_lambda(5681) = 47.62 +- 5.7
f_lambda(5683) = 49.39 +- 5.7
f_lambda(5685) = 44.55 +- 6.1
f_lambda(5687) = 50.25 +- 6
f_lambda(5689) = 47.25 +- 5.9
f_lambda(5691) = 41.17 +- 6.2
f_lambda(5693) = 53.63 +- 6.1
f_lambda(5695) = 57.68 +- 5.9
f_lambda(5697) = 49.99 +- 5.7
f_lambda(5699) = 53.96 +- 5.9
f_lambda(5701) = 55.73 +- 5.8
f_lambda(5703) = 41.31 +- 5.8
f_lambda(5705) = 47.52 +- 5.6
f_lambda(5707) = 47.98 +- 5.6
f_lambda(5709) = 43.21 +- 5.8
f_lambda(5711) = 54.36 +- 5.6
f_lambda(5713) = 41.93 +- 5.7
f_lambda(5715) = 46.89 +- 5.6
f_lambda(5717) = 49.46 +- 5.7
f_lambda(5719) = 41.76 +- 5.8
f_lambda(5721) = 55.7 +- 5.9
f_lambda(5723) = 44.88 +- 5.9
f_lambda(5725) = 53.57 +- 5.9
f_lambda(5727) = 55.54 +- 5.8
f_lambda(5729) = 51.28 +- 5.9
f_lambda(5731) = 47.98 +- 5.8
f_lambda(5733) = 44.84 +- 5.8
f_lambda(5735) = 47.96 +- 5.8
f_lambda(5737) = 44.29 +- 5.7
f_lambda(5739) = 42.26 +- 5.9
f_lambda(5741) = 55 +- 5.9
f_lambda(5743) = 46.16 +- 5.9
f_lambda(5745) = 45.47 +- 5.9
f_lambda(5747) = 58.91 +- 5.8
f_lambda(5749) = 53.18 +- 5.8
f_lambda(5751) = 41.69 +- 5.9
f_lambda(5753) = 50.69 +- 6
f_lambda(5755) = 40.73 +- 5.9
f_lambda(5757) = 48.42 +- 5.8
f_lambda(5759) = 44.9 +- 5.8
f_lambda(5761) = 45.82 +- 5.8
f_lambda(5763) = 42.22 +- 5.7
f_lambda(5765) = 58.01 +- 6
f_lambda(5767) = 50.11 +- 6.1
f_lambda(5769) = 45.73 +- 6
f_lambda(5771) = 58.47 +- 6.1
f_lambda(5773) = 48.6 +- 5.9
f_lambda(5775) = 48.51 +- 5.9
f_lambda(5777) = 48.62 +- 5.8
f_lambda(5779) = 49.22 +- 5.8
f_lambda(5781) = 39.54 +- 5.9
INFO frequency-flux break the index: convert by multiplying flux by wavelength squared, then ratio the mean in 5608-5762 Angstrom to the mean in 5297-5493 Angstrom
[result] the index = 1.2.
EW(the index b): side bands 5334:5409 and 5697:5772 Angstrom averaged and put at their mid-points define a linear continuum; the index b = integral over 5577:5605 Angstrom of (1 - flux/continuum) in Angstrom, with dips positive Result 1.49 Angstrom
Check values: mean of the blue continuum 46.9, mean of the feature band 45.4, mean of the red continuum 48.6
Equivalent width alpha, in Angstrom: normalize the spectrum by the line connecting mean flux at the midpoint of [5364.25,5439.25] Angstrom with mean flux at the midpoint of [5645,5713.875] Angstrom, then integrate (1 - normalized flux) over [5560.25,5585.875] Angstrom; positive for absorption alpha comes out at 0.98 Angstrom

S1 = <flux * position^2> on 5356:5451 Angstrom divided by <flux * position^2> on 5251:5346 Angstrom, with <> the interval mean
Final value 1.13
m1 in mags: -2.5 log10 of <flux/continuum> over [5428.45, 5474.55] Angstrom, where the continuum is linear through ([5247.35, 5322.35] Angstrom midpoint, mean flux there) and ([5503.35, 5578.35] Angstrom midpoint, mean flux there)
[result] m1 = -0.07 mag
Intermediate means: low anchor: 44.1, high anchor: 46.4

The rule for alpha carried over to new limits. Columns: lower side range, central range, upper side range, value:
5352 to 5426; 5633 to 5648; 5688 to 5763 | 1.17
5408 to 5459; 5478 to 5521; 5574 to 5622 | 1.48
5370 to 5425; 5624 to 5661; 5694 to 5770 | 1.35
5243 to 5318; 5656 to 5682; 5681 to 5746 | -0.82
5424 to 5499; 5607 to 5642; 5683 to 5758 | 1.30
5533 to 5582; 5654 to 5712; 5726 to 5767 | -2.31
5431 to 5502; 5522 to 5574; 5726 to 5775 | 2.32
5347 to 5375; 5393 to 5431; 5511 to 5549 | 1.19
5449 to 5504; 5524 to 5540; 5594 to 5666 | 0.74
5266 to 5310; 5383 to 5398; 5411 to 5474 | -0.71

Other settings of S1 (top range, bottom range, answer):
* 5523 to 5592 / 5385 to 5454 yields 1.02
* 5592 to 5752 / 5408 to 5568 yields 1.11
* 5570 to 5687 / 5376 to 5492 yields 1.08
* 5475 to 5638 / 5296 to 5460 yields 1.06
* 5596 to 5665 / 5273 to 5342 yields 1.19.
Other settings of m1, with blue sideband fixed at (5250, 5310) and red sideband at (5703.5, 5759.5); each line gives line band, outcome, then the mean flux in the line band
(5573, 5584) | -0.07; 49.5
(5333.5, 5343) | 0.03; 43.1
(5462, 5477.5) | -0.10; 49.8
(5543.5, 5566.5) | 0.04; 44.5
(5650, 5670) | -0.03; 48.6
